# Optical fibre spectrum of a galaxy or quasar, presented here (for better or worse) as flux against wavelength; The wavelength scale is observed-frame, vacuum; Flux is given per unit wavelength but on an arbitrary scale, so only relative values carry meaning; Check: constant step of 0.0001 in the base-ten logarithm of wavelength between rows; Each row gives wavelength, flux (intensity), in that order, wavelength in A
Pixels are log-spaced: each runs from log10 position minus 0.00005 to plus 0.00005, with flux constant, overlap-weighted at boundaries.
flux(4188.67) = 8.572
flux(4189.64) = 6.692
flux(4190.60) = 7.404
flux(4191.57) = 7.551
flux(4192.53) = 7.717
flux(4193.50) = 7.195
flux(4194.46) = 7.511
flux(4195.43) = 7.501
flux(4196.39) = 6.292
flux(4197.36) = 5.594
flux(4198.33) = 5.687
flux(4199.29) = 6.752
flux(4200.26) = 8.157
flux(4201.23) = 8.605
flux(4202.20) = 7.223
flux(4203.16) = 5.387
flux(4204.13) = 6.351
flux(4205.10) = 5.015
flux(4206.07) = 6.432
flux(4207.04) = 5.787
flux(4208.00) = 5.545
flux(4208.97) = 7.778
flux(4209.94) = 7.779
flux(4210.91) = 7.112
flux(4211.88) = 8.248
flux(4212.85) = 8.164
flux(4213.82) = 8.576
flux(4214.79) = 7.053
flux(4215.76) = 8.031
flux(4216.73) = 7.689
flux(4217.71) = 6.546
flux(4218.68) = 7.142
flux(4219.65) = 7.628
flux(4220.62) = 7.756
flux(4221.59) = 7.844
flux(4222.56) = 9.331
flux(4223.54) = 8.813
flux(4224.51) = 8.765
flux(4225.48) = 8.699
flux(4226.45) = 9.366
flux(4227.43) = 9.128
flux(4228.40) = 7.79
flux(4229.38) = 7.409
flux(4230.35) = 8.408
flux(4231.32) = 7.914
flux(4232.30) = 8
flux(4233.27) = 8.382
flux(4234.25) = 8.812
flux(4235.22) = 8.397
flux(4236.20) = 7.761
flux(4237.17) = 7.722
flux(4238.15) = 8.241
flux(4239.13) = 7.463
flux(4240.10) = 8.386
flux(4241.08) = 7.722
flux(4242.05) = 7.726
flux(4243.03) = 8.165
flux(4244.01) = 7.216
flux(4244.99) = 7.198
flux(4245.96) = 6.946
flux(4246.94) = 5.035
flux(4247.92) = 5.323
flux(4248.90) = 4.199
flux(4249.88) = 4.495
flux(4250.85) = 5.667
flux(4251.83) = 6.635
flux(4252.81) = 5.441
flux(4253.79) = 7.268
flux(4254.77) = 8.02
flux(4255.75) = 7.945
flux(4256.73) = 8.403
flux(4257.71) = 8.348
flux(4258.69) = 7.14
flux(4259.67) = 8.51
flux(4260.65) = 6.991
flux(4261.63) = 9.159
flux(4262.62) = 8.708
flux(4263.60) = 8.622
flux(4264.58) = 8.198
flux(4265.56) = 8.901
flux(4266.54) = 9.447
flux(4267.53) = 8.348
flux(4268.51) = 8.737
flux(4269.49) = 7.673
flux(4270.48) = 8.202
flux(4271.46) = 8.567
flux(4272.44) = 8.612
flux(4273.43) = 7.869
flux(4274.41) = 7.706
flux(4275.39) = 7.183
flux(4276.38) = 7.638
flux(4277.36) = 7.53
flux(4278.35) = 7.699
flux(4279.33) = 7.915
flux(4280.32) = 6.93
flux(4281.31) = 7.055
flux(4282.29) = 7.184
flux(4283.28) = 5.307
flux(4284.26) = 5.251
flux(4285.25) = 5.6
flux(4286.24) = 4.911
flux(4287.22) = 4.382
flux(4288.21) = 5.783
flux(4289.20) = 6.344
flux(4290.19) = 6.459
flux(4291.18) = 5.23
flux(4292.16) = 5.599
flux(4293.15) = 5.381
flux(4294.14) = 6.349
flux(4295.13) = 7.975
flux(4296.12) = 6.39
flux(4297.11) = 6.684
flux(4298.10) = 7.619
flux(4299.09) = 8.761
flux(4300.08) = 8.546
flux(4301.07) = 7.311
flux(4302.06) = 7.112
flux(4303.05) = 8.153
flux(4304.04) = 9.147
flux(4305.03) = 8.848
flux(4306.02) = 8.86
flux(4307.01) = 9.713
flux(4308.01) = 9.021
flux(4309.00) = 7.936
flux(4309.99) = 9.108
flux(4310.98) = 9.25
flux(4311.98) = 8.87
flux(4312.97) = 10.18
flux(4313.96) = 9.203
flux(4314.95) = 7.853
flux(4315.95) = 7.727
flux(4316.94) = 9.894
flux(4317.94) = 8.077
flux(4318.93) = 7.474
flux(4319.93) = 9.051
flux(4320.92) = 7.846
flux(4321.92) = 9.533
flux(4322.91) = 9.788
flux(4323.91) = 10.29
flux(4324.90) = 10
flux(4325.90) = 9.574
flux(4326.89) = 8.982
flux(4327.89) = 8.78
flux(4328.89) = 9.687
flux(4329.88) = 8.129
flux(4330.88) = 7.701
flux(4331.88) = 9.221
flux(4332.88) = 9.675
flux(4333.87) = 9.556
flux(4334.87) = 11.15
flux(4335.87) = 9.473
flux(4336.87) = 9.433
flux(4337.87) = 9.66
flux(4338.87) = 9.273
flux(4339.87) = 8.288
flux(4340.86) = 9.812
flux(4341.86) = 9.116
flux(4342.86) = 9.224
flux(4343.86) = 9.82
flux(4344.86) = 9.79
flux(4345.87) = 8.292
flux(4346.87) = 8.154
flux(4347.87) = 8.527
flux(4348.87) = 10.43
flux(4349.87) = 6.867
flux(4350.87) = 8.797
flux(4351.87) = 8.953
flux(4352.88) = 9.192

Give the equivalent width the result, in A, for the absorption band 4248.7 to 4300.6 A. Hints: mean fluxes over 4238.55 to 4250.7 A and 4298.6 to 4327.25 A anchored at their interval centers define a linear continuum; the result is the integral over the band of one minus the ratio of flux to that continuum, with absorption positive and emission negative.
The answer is 2.6 A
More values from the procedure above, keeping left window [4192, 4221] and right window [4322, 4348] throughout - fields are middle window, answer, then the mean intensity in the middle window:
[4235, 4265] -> 2.0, 7.31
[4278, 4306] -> 5.7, 6.82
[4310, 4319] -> 0.1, 8.81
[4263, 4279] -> 0.0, 8.19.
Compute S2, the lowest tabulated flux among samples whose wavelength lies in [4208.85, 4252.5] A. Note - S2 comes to 4.199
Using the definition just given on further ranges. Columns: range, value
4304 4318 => 7.727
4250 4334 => 4.382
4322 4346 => 7.701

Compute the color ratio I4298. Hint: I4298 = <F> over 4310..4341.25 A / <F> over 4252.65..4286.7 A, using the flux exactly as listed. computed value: 1.2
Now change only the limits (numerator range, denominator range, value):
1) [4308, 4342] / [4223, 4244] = 1.11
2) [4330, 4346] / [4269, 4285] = 1.27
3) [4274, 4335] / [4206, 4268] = 1.03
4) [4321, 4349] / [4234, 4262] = 1.29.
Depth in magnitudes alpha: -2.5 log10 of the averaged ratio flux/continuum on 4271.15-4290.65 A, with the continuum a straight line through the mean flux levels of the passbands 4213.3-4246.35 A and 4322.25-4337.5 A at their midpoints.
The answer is 0.27 mag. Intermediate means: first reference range 8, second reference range 9.43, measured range 6.78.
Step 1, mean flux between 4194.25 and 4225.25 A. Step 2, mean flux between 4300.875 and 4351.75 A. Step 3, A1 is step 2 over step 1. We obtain 1.24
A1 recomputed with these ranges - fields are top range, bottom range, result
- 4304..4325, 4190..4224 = 1.24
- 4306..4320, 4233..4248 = 1.16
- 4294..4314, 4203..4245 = 1.08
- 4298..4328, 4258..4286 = 1.14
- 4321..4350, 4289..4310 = 1.23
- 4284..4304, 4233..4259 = 0.92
